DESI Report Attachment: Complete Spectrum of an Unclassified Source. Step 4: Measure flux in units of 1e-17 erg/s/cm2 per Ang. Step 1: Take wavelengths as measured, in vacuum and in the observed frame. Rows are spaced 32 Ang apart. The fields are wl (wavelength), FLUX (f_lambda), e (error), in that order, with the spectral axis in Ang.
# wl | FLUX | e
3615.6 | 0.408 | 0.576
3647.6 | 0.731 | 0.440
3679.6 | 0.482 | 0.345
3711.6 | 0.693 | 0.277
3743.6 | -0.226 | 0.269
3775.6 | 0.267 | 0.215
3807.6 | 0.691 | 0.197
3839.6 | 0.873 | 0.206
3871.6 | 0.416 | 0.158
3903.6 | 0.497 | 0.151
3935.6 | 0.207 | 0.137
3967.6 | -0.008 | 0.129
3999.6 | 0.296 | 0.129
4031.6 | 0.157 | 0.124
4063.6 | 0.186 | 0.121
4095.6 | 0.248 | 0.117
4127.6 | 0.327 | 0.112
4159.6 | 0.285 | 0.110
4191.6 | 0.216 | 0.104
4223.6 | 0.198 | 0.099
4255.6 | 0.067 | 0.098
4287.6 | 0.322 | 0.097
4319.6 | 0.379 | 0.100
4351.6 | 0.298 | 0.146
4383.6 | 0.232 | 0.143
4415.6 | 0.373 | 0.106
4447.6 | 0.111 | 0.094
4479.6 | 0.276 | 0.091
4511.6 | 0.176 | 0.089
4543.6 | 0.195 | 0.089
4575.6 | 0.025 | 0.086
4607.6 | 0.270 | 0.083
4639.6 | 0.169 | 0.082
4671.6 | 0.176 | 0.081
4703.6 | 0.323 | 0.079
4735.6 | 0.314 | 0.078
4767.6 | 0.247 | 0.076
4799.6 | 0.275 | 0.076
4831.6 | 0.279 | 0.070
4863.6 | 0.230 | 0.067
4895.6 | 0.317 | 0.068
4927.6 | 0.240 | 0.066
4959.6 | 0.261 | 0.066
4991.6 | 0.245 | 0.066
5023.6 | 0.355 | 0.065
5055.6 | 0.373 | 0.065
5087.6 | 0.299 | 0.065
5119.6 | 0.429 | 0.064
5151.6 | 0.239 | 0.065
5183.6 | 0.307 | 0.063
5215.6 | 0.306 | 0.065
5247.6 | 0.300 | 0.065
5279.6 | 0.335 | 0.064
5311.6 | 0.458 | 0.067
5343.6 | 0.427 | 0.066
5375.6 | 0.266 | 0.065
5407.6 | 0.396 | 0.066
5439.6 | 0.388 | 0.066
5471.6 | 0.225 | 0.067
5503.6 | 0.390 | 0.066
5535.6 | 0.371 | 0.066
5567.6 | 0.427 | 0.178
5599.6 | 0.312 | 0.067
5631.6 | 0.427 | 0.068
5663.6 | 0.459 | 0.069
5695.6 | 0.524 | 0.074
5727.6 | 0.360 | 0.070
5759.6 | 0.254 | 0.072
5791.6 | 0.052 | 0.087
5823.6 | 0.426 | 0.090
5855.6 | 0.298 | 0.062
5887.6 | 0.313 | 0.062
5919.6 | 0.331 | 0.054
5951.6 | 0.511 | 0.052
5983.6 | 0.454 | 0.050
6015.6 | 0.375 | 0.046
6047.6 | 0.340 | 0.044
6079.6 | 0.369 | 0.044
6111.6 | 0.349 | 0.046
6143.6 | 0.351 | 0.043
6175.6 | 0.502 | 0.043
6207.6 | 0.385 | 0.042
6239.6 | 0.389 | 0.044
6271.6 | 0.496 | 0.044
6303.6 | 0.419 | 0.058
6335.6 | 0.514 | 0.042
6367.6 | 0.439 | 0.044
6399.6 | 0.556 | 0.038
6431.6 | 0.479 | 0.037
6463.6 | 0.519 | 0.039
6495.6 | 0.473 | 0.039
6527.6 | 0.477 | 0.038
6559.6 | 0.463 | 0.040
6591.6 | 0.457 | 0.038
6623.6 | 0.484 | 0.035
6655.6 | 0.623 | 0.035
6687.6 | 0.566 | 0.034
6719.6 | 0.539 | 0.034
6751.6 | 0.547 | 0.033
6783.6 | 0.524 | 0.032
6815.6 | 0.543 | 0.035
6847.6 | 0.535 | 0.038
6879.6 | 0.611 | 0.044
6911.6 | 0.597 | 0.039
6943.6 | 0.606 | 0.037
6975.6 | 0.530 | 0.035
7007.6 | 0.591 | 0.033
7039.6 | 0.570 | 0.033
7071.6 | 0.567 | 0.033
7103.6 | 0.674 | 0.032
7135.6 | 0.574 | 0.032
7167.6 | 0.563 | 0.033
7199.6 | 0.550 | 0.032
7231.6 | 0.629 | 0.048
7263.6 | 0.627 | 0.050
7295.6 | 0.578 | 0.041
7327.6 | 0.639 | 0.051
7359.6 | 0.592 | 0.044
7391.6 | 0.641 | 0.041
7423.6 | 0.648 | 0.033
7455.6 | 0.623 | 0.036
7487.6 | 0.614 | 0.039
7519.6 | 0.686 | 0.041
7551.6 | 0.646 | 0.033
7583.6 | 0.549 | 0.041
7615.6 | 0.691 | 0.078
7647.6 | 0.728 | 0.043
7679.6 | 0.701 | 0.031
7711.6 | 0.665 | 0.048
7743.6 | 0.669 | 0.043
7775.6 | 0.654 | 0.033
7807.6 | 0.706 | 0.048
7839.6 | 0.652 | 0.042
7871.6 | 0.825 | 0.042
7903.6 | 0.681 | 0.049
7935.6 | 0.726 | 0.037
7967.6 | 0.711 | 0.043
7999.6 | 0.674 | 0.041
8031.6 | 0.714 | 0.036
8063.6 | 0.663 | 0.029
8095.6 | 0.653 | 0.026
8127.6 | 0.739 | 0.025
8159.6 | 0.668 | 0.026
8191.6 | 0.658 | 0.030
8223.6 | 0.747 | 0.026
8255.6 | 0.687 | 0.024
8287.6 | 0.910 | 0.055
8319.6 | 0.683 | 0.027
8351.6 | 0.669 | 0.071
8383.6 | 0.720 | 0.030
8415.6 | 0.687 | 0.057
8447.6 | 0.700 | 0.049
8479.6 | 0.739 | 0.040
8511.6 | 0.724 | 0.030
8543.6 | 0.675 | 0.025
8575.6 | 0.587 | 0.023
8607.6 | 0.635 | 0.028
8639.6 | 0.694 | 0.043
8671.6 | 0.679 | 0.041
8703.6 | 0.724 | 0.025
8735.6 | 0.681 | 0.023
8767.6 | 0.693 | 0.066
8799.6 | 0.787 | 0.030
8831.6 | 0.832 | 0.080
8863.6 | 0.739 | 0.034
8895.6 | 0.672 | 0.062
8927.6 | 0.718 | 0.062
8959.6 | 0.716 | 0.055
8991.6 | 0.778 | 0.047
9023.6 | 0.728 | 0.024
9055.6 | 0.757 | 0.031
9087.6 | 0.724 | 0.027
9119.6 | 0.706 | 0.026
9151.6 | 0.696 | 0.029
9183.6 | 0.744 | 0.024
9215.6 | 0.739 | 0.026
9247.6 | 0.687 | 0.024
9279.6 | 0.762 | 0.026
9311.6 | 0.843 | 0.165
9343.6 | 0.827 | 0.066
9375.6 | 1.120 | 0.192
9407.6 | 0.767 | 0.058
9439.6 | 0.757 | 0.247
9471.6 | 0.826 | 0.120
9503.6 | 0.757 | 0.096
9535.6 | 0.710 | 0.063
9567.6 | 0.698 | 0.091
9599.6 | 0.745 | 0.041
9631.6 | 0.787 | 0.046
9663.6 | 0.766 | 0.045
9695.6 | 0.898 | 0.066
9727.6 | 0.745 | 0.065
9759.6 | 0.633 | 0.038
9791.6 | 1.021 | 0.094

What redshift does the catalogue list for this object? 0.657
